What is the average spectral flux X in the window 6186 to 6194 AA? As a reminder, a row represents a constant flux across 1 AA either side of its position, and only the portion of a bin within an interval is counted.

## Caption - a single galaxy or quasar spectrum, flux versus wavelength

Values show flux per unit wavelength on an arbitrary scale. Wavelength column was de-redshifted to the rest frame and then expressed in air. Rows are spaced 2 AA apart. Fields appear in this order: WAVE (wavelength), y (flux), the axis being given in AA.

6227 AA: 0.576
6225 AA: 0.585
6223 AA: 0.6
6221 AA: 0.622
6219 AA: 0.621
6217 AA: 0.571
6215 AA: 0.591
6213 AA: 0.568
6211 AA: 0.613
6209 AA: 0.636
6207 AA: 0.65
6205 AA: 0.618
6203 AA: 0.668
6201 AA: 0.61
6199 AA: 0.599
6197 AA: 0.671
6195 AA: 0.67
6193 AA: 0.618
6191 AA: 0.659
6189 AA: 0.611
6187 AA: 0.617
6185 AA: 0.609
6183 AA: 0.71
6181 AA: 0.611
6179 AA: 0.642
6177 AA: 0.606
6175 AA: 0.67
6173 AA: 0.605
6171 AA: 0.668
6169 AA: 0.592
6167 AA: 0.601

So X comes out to 0.626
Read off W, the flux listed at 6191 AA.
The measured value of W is 0.659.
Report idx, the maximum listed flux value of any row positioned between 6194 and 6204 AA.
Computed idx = 0.671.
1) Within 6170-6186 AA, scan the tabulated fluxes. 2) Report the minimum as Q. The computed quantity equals 0.605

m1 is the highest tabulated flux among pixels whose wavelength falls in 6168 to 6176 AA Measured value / 0.67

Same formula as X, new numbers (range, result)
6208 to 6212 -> 0.625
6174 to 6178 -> 0.638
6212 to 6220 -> 0.588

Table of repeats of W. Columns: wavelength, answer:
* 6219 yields 0.621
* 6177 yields 0.606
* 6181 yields 0.611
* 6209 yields 0.636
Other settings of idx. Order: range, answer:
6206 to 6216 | 0.65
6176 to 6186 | 0.71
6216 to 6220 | 0.621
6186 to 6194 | 0.659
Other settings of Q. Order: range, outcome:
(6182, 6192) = 0.609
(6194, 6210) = 0.599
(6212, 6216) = 0.568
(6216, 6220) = 0.571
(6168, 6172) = 0.592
